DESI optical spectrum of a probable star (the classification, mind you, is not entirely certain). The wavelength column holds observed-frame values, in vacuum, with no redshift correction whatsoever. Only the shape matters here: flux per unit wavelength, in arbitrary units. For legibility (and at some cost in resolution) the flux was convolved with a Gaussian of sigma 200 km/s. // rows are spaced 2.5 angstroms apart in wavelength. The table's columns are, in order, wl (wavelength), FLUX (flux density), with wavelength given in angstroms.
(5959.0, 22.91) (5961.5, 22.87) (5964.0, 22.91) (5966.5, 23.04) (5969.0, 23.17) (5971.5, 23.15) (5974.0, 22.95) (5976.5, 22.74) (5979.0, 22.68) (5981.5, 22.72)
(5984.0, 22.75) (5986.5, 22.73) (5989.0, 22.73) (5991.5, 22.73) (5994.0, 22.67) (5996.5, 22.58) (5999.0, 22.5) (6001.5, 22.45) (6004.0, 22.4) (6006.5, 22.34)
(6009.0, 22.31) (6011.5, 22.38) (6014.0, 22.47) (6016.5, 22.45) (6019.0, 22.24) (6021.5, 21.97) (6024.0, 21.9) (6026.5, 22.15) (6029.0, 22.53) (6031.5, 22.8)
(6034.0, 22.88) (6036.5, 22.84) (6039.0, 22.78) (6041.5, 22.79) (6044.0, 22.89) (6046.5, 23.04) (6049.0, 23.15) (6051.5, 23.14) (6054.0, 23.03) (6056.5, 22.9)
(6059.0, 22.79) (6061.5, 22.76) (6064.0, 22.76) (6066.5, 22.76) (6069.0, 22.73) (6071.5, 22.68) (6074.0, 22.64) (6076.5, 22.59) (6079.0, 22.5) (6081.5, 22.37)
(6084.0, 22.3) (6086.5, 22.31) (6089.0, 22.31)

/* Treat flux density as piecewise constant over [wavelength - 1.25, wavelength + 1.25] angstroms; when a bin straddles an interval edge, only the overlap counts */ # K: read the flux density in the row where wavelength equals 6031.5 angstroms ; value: 22.8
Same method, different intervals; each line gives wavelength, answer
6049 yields 23.15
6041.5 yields 22.79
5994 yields 22.67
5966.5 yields 23.04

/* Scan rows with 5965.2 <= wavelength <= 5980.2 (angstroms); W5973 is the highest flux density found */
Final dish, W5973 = 23.17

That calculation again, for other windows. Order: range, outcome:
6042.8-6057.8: 23.15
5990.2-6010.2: 22.73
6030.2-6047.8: 23.04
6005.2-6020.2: 22.47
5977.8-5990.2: 22.75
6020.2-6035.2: 22.88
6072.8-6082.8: 22.64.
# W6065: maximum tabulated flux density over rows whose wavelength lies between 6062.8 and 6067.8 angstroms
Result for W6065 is 22.76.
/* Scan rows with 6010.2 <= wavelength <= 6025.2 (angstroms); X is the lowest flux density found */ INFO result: 21.9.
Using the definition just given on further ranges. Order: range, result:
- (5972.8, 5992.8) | 22.68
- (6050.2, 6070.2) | 22.73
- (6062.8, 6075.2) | 22.64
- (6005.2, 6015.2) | 22.31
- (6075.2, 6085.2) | 22.3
